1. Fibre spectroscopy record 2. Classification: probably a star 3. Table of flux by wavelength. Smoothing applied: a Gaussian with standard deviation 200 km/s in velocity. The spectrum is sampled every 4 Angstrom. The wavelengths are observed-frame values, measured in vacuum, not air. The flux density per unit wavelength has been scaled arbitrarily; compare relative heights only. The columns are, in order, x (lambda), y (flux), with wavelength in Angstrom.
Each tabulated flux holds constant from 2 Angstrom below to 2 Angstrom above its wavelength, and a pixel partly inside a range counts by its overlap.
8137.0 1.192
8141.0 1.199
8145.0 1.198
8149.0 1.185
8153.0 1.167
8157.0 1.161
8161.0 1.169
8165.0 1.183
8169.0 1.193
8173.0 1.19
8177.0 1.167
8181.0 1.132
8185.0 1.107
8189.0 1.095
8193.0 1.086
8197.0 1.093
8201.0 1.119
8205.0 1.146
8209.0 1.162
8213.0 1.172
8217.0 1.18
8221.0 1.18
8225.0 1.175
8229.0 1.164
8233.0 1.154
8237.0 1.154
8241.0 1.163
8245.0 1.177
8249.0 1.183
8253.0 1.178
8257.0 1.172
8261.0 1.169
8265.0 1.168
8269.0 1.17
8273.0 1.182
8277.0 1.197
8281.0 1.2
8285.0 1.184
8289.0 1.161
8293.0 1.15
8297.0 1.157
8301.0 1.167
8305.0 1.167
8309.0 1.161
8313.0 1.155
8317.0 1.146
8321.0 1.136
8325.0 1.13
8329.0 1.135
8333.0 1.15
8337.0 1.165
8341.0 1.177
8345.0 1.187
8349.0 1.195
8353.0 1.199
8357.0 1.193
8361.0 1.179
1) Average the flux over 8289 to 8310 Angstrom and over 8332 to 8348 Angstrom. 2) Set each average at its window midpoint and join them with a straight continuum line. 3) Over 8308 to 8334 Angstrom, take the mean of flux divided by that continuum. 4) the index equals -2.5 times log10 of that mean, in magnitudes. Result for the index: 0.02 mag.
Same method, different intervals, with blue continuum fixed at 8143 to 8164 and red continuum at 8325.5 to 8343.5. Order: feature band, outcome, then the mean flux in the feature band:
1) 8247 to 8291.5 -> -0.01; 1.18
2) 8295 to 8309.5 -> 0.00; 1.16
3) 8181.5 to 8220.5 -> 0.04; 1.13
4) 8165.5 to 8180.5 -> 0.00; 1.18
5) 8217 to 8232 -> 0.00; 1.17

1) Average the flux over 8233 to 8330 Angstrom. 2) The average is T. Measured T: 1.17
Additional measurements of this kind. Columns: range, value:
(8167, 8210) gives 1.13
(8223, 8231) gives 1.17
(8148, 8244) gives 1.15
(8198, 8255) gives 1.16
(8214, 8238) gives 1.17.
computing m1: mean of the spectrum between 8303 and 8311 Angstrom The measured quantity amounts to 1.16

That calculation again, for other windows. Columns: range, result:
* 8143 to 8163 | 1.18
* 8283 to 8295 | 1.17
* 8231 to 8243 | 1.16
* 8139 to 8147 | 1.2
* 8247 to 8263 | 1.18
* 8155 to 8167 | 1.17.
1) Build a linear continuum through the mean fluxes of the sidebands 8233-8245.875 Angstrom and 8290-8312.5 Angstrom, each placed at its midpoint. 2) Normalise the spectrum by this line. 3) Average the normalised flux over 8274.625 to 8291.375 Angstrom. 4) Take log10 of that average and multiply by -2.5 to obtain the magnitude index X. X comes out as -0.02 mag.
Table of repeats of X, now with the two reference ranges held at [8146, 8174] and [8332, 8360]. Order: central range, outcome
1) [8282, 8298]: 0.014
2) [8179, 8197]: 0.072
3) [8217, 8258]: 0.009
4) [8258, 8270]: 0.010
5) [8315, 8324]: 0.039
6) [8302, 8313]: 0.017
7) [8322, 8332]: 0.044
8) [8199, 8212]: 0.032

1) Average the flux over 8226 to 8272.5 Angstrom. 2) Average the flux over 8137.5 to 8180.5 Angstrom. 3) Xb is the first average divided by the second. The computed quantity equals 1.0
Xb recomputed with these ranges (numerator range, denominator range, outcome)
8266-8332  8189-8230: 1.02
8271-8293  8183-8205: 1.07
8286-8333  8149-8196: 1.00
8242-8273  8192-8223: 1.03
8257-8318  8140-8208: 1.02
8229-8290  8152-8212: 1.03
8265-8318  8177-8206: 1.05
